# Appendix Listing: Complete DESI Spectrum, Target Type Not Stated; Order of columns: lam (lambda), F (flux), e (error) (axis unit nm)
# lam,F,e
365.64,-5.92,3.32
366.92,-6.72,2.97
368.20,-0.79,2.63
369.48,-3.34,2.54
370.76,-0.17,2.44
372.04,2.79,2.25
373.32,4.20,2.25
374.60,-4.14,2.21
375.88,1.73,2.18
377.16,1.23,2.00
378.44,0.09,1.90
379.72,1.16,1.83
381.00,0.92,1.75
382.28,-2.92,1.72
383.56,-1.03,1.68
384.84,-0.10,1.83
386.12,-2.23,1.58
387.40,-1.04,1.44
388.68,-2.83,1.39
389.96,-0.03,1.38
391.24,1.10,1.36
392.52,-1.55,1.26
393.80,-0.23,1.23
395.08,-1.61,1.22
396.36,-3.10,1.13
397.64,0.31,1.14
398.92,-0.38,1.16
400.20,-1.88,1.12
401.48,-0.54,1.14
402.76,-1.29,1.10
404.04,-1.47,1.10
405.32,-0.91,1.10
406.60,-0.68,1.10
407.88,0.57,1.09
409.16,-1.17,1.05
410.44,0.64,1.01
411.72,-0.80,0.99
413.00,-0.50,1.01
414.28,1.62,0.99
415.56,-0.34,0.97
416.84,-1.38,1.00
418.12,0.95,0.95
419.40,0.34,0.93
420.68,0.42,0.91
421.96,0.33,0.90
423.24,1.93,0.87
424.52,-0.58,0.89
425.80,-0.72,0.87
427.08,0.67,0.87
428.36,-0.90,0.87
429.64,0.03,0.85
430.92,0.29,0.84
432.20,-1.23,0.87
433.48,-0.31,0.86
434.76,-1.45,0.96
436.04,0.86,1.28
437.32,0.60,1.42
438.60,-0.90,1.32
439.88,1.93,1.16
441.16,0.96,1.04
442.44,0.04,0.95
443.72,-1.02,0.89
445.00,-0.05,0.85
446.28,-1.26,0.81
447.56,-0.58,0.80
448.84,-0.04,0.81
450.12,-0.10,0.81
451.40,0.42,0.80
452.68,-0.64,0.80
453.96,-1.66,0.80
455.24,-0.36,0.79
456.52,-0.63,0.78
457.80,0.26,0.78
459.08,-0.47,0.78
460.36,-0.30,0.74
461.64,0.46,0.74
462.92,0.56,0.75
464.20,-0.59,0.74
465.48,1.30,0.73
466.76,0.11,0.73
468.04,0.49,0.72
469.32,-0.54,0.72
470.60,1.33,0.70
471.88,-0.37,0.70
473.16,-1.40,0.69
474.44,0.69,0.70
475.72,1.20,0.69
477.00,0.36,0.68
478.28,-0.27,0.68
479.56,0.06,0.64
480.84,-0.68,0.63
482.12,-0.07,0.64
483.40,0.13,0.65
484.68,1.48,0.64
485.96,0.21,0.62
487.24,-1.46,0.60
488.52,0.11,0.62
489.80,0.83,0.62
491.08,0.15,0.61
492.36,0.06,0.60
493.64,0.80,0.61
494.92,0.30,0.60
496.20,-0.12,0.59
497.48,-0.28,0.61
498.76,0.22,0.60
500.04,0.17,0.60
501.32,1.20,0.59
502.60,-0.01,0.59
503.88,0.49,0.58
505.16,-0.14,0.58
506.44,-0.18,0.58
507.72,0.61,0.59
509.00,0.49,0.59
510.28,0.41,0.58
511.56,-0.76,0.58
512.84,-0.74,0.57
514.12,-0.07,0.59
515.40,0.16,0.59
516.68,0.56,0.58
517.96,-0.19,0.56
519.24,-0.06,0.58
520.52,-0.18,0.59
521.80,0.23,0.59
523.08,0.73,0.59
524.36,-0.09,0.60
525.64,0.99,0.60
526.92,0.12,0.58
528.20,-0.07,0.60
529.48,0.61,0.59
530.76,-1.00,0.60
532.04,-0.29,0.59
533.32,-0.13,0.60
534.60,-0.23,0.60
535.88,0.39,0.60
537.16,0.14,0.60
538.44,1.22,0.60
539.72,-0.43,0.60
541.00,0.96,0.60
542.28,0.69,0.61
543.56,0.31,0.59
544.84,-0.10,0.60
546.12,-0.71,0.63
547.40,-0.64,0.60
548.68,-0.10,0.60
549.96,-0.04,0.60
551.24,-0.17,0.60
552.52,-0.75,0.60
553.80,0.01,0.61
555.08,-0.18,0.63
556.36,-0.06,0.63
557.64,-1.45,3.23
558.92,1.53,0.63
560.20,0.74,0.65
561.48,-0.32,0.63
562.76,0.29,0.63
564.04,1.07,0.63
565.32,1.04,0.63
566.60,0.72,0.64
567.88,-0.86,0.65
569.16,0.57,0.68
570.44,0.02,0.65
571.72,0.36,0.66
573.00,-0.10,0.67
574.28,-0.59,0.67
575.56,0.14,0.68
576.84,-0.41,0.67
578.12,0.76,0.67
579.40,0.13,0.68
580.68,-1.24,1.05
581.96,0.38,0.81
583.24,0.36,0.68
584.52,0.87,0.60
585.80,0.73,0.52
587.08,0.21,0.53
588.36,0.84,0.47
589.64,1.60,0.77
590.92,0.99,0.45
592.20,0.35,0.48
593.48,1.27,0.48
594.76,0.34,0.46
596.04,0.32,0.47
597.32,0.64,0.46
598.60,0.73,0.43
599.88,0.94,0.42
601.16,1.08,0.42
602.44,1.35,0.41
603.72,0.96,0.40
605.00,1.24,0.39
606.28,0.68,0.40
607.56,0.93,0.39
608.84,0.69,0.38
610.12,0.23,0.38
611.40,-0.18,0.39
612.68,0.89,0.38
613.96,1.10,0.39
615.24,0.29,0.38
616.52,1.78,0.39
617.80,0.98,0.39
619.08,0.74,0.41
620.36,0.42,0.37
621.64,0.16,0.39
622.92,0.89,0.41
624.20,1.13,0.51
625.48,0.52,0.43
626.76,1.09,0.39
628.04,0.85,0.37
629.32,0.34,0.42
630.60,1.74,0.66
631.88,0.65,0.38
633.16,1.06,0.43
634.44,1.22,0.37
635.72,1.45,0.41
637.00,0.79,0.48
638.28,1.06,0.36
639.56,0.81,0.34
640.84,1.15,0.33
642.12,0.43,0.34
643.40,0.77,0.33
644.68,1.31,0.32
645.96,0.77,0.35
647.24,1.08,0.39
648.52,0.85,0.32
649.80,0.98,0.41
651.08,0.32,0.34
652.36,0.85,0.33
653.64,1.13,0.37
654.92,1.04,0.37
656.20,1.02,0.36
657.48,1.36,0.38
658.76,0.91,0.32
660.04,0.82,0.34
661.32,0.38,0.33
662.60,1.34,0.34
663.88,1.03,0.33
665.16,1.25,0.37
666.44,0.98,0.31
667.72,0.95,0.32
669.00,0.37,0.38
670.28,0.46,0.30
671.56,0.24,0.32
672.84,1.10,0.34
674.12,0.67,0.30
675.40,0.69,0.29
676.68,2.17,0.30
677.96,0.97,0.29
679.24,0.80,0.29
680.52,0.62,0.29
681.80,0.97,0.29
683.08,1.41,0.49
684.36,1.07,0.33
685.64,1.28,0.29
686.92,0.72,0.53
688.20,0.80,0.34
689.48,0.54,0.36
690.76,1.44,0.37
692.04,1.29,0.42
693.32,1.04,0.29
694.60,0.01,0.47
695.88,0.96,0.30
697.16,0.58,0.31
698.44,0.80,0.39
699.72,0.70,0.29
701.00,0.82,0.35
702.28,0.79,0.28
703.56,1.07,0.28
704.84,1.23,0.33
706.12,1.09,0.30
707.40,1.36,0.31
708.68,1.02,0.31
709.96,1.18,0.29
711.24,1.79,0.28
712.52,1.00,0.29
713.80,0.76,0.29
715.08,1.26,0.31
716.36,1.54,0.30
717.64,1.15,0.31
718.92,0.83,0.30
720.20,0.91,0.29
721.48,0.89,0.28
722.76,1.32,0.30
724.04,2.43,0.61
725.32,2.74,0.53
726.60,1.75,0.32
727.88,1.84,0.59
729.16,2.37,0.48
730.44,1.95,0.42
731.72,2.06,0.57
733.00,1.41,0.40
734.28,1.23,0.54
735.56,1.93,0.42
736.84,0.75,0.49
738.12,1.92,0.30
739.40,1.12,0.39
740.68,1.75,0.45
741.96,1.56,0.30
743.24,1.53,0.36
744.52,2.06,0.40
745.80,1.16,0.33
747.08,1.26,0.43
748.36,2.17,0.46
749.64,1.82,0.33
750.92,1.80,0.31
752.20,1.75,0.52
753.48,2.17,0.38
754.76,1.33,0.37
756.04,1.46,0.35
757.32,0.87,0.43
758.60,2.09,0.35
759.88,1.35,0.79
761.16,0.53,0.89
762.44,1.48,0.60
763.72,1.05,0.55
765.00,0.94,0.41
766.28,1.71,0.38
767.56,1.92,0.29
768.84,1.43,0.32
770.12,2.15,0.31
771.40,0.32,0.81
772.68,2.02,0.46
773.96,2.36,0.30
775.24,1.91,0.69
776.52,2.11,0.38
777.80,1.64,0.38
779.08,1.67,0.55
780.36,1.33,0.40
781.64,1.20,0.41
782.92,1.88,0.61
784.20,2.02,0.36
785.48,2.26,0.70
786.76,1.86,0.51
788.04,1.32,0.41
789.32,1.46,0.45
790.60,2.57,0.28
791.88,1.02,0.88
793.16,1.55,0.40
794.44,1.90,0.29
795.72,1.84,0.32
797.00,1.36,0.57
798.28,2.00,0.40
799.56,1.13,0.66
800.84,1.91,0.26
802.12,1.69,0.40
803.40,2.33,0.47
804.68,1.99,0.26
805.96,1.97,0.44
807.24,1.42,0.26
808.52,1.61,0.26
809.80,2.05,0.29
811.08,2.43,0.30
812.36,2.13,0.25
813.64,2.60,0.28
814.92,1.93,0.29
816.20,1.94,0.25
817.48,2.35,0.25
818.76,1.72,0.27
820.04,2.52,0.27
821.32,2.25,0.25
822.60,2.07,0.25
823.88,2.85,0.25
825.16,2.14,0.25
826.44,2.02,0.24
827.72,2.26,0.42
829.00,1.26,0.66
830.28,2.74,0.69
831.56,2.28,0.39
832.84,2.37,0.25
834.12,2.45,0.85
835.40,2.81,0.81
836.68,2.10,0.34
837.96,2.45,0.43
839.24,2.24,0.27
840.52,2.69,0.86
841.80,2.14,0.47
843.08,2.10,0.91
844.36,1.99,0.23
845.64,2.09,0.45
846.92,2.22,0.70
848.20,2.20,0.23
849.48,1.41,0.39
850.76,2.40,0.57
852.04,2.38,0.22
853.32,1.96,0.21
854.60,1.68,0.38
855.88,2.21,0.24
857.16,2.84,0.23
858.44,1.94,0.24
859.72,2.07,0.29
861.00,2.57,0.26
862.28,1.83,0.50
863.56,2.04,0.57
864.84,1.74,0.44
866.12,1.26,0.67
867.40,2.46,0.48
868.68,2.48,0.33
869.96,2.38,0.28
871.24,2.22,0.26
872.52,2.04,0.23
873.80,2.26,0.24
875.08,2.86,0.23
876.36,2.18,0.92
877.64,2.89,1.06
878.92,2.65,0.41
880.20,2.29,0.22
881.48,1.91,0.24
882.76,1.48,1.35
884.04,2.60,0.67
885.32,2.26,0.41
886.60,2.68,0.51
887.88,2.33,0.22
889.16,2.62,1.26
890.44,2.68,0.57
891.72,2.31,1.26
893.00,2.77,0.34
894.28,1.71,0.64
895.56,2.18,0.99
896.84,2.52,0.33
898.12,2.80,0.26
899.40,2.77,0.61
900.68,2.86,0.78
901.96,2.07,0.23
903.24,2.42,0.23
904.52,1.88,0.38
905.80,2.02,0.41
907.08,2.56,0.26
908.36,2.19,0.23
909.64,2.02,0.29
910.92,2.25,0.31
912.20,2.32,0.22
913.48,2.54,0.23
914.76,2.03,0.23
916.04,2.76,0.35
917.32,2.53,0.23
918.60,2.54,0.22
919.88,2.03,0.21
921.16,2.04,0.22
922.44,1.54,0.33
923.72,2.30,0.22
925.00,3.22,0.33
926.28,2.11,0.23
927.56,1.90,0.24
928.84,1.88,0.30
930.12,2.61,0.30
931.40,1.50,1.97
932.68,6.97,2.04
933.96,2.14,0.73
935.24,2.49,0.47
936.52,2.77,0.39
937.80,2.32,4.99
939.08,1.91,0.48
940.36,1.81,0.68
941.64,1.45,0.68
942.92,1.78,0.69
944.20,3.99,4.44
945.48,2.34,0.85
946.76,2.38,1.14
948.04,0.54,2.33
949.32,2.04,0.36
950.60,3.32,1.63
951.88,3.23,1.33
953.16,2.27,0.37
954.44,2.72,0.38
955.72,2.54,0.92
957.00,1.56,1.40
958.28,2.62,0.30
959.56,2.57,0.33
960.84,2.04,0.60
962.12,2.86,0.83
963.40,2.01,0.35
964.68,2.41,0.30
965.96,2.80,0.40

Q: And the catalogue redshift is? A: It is 0.815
